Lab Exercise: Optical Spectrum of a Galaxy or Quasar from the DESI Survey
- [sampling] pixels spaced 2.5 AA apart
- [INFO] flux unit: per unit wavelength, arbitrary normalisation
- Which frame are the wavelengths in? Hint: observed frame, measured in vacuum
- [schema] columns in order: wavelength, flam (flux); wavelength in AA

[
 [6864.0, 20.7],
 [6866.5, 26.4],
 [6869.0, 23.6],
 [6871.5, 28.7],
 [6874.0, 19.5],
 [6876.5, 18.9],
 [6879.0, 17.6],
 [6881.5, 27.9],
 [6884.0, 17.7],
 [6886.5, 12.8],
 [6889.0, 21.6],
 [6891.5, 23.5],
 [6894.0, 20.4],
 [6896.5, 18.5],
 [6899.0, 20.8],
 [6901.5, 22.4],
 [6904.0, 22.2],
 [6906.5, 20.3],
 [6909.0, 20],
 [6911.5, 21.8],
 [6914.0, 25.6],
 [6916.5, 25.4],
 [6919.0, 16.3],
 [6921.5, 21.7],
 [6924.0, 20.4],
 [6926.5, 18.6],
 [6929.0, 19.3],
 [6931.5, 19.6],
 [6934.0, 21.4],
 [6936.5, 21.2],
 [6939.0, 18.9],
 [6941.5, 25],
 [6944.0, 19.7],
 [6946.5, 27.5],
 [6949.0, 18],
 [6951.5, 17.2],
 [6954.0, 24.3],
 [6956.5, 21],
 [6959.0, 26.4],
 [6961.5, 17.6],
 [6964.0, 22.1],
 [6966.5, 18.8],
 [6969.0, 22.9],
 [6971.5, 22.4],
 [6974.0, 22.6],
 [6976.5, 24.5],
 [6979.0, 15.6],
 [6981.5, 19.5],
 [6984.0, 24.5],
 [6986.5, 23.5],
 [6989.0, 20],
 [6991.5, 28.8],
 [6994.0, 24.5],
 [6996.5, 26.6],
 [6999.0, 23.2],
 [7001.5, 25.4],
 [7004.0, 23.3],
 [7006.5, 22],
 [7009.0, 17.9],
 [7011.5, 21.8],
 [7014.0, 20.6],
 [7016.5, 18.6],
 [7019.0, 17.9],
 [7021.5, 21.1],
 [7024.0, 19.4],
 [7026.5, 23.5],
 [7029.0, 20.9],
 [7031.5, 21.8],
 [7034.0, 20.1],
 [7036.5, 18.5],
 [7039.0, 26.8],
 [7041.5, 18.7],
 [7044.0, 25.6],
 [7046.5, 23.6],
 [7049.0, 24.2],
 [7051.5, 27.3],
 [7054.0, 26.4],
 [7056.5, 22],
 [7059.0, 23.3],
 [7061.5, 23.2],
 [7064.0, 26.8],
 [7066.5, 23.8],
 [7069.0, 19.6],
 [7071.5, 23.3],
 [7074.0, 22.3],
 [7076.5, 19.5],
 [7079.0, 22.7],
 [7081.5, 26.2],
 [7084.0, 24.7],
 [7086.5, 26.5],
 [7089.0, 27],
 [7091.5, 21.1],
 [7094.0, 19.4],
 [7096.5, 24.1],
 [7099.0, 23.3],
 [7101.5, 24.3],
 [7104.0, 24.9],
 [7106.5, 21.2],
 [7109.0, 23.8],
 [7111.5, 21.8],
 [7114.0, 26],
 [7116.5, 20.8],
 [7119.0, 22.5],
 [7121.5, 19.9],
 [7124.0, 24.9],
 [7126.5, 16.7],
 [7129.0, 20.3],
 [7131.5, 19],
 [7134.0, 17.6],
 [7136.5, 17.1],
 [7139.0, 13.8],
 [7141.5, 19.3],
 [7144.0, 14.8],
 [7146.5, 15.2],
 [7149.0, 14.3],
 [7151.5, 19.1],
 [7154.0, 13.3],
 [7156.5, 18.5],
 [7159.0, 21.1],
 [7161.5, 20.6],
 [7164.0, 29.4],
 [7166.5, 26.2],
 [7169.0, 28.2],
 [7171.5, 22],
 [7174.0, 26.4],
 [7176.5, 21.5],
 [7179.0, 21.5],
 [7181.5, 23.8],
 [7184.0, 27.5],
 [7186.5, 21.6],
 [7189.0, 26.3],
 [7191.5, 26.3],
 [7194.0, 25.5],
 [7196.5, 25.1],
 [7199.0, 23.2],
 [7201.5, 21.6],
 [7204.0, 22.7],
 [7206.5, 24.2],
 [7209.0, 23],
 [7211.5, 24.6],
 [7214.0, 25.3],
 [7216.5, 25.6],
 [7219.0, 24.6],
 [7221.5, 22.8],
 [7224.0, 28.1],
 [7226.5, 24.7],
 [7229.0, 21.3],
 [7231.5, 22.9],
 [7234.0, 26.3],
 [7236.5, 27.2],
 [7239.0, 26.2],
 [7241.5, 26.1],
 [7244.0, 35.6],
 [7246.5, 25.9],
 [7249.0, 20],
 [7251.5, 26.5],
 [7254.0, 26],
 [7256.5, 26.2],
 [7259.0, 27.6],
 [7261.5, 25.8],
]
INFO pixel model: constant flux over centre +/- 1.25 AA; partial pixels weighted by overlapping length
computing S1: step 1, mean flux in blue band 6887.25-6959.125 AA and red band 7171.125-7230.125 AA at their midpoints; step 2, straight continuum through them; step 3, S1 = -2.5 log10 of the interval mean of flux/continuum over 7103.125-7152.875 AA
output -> 0.19 mag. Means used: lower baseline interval 21.2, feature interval 19.6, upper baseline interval 24.2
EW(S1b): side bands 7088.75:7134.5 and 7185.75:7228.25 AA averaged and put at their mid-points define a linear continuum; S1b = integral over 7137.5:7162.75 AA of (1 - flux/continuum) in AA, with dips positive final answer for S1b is 6.6 AA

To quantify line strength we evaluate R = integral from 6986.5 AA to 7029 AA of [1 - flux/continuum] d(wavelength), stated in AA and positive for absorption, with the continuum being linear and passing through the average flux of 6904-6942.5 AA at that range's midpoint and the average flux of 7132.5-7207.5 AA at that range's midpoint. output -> -1.9 AA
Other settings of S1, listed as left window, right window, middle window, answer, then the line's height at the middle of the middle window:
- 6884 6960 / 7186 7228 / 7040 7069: -0.061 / 22.6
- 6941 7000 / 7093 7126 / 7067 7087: -0.018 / 22.6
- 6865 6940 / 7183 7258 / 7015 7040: 0.094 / 22.7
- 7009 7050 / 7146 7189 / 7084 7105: -0.106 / 21.7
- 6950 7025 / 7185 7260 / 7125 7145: 0.340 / 23.9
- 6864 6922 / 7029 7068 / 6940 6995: 0.014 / 22.4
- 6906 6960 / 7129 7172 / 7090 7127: -0.140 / 19.7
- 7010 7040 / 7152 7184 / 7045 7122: -0.087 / 21.6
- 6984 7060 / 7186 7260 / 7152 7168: 0.135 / 24.3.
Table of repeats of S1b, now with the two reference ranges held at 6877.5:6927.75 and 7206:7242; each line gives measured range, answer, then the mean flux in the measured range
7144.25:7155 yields 3.8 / 15.5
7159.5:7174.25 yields -0.6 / 25.2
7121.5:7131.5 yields 1.4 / 20.3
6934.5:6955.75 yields -0.2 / 21.5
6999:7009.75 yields -0.2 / 22.5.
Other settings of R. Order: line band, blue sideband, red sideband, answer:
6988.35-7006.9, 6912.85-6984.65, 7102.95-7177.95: -2.9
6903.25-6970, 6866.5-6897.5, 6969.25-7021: 1.3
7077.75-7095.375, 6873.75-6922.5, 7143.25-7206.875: -1.7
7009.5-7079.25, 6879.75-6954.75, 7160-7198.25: 1.8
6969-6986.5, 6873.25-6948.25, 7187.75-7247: 0.0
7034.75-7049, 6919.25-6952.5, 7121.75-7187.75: -1.5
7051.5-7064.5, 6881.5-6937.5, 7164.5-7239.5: -1.0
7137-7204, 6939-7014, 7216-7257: 8.3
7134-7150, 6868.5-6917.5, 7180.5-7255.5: 5.5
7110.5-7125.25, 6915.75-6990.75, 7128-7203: -0.9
